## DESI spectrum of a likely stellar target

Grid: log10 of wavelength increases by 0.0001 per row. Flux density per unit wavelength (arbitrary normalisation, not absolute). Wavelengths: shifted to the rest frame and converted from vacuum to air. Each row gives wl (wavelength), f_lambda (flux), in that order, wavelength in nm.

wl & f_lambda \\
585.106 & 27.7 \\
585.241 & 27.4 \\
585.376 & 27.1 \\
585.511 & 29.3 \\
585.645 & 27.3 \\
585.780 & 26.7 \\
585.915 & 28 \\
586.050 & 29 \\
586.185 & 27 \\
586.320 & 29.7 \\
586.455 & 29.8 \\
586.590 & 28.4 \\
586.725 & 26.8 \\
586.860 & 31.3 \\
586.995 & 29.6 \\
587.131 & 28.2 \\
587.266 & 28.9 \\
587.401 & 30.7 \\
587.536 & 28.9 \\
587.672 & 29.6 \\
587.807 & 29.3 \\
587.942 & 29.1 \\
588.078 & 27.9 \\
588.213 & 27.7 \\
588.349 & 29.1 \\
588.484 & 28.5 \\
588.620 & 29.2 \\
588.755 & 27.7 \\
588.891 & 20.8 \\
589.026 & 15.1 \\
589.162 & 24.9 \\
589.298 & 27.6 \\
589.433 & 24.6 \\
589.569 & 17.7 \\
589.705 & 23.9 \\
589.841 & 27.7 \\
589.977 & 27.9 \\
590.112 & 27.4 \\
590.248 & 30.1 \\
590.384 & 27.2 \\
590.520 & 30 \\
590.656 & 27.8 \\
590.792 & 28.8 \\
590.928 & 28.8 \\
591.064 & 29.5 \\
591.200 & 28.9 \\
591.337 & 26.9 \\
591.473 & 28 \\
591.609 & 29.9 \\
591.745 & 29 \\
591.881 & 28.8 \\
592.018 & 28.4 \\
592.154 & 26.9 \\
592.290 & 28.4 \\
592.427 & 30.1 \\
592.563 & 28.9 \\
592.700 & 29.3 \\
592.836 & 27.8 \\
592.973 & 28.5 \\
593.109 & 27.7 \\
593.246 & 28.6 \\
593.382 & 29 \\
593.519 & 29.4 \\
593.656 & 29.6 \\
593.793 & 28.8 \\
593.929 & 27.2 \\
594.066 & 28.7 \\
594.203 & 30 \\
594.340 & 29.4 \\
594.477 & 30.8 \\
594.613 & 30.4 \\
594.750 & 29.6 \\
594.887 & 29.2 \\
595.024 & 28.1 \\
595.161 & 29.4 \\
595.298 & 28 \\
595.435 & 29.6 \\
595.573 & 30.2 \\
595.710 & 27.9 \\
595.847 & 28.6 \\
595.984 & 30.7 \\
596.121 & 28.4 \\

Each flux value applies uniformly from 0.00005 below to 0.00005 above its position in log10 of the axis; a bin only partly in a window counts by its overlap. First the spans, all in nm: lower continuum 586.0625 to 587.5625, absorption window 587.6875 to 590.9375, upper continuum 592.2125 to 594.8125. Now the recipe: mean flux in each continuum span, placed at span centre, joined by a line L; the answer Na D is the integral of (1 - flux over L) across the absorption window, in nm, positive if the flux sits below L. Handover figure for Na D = 0.27 nm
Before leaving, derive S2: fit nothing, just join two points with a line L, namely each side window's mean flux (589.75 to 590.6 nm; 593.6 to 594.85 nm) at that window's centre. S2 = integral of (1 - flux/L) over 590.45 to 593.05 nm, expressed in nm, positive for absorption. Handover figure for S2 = 0.00 nm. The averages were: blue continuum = 28.3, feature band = 28.7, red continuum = 29.4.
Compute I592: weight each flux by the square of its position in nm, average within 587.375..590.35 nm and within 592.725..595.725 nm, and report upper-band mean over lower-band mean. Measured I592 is 1.11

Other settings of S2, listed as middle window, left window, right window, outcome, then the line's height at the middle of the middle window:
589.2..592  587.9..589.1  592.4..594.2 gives -0.03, 27.2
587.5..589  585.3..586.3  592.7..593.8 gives 0.03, 28.1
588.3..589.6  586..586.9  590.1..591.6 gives 0.18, 28.7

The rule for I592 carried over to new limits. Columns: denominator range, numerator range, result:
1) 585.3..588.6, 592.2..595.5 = 1.04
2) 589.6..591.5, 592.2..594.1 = 1.04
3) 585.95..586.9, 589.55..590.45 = 0.93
